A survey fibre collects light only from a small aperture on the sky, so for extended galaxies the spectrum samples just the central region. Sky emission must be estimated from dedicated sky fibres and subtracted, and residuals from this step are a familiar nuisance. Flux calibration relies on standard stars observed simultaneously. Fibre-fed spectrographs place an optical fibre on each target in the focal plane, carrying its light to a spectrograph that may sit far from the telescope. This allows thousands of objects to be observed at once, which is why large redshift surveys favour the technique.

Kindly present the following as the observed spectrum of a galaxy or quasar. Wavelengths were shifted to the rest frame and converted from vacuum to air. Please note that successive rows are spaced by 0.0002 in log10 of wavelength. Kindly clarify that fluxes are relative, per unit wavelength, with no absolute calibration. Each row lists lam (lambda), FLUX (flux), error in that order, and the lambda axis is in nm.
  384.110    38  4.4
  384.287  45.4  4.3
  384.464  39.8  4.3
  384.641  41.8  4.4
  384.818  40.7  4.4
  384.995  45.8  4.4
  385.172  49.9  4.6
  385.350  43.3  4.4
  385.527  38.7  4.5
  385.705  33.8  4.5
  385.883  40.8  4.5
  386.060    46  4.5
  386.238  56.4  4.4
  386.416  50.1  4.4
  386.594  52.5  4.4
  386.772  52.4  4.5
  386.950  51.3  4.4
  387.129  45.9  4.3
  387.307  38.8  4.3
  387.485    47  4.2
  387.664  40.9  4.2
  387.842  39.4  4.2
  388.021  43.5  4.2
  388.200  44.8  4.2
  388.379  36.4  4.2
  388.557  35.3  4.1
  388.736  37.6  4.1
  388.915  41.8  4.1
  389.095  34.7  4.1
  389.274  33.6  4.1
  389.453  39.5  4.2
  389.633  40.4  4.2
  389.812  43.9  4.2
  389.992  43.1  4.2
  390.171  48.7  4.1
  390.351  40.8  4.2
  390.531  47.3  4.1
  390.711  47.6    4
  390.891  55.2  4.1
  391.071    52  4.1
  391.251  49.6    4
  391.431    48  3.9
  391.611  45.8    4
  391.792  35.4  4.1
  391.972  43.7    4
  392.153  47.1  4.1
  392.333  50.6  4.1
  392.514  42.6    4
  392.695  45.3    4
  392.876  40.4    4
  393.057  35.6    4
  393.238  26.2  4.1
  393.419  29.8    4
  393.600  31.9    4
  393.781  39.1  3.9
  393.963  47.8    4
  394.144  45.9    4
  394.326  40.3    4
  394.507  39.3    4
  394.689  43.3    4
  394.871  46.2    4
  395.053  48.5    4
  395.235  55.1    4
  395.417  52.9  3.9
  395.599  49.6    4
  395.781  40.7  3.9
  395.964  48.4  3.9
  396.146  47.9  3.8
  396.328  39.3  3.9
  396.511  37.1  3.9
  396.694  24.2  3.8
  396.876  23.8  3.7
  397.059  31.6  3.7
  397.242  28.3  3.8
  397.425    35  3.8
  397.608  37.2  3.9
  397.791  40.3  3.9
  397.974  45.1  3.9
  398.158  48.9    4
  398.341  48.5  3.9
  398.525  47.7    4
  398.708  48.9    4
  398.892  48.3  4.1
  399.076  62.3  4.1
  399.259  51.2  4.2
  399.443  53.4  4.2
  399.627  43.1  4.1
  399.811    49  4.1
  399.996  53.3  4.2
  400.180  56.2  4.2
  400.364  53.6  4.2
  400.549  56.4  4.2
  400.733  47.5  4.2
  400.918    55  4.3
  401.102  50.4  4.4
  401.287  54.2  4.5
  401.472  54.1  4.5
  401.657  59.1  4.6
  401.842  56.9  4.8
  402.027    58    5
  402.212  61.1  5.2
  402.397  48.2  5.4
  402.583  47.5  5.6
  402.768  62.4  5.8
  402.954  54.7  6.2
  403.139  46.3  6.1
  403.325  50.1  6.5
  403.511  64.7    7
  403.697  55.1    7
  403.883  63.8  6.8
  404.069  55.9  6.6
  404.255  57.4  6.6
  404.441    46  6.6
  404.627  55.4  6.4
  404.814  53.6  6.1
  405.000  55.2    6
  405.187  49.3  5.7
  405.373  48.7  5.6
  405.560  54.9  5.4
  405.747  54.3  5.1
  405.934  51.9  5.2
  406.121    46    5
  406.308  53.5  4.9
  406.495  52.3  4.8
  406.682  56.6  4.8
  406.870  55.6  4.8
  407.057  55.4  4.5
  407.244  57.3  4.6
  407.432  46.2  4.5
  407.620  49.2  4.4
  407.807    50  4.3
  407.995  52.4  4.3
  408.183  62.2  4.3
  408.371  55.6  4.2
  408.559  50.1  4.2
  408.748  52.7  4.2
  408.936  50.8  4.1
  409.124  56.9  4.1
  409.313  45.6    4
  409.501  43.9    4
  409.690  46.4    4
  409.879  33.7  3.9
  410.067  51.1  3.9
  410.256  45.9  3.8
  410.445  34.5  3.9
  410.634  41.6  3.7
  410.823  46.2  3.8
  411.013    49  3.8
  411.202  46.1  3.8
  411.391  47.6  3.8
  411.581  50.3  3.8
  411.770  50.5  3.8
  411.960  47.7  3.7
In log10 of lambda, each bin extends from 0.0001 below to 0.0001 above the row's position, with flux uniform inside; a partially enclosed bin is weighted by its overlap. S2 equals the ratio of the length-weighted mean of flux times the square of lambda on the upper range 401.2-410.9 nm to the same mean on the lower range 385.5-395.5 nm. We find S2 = 1.30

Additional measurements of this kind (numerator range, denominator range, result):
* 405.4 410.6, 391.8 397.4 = 1.33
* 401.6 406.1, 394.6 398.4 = 1.36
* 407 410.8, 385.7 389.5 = 1.27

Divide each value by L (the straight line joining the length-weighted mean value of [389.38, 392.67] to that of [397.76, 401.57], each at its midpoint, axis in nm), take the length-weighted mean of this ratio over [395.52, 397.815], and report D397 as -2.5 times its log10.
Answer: 0.31 mag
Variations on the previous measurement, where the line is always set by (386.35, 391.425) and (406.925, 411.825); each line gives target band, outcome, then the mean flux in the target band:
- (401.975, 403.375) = -0.133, 53.5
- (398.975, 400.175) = -0.125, 52.3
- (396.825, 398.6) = 0.187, 38.9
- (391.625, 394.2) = 0.124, 40.2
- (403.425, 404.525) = -0.198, 57.2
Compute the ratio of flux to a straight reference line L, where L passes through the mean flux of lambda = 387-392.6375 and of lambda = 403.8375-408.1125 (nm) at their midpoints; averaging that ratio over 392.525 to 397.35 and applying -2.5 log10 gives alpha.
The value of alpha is 0.161 mag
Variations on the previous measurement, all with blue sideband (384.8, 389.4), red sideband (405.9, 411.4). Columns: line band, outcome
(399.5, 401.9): -0.12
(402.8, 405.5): -0.13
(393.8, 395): 0.04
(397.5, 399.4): -0.03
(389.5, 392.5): -0.04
